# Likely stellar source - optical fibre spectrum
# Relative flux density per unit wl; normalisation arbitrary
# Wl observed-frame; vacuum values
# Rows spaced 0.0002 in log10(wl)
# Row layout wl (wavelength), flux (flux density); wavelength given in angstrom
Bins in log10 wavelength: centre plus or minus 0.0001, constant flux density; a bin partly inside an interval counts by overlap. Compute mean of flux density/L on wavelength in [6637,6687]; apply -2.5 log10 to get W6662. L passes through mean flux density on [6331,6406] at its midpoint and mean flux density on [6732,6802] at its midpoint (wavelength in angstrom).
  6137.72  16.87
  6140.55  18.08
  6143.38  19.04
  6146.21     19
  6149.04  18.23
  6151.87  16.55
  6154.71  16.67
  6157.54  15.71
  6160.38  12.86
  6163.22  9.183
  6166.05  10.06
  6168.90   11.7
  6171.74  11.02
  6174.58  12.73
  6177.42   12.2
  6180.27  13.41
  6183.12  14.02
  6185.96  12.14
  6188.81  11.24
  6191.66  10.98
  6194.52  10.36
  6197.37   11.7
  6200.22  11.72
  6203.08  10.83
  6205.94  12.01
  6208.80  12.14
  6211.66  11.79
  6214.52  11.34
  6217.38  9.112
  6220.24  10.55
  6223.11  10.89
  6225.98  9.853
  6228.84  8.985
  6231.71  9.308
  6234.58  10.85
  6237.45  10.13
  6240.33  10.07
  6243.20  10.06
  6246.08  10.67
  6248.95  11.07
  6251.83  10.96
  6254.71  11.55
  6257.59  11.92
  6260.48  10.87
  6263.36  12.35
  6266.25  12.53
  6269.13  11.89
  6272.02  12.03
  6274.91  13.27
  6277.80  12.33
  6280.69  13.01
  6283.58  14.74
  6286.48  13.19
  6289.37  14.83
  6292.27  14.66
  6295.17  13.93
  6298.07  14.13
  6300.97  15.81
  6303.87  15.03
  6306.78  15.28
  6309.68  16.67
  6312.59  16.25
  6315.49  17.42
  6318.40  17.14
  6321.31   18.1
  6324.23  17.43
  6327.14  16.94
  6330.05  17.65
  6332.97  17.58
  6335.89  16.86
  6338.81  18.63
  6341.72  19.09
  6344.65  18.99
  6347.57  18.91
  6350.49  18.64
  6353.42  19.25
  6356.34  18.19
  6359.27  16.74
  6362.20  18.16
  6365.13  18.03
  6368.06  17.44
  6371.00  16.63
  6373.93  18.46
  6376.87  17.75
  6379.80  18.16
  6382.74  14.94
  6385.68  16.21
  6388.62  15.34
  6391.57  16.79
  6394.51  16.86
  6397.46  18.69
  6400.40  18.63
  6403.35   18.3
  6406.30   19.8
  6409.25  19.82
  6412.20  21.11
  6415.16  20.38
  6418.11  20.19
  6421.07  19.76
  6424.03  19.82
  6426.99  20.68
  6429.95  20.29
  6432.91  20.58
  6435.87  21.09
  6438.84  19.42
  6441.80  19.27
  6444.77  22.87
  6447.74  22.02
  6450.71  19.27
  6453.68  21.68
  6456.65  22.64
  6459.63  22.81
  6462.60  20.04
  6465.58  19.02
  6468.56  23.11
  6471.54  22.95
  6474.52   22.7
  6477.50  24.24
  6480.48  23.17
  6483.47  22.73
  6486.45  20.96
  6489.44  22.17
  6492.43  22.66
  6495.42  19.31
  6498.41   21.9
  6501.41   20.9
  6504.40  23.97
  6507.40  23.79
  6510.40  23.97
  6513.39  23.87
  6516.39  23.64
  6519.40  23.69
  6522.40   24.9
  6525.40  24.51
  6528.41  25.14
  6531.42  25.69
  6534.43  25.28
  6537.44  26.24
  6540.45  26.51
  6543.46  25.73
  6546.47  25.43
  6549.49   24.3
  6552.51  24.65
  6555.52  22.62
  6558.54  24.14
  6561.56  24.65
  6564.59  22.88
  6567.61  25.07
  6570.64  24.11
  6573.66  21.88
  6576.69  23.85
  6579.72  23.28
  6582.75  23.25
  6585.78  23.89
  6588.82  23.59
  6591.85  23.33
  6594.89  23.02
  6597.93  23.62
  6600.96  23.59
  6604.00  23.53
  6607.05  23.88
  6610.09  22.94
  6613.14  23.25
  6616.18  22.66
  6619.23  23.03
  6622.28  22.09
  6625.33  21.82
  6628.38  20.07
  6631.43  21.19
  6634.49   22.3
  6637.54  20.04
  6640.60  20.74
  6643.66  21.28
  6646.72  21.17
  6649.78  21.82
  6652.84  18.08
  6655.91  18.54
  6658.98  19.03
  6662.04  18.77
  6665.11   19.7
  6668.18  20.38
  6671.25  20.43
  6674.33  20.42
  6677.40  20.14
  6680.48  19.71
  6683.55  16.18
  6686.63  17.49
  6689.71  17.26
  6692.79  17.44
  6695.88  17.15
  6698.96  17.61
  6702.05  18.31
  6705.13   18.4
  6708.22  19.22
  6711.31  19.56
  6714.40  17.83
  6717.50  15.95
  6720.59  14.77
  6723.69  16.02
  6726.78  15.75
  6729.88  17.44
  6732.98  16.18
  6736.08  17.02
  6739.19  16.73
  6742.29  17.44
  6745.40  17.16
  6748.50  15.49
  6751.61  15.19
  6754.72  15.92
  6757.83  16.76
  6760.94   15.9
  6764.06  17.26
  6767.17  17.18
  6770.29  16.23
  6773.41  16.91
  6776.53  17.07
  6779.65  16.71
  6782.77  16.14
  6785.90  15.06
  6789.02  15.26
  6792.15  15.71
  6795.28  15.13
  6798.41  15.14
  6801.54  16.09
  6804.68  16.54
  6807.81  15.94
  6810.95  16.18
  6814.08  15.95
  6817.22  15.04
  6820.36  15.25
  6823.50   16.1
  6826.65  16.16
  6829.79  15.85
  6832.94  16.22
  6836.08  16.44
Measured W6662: -0.18 mag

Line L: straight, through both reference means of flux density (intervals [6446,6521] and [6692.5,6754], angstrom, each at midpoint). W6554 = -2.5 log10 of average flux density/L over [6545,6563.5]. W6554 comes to -0.17 mag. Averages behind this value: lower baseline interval 22.3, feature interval 24.3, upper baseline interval 17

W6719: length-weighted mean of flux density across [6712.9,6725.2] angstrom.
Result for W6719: 16.1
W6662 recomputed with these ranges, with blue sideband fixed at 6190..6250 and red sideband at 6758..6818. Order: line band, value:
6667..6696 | -0.234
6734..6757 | -0.049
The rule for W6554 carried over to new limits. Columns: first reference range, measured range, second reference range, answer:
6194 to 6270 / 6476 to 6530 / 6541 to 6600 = -0.087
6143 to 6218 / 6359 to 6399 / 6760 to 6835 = -0.233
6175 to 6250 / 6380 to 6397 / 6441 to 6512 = 0.128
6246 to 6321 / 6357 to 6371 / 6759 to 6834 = -0.236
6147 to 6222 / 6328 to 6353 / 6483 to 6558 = -0.037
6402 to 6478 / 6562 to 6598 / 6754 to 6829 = -0.233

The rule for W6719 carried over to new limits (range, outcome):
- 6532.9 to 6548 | 25.8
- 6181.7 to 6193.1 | 12.1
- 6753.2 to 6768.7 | 16.6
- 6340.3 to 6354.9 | 19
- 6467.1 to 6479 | 23.3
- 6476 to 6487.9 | 22.8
